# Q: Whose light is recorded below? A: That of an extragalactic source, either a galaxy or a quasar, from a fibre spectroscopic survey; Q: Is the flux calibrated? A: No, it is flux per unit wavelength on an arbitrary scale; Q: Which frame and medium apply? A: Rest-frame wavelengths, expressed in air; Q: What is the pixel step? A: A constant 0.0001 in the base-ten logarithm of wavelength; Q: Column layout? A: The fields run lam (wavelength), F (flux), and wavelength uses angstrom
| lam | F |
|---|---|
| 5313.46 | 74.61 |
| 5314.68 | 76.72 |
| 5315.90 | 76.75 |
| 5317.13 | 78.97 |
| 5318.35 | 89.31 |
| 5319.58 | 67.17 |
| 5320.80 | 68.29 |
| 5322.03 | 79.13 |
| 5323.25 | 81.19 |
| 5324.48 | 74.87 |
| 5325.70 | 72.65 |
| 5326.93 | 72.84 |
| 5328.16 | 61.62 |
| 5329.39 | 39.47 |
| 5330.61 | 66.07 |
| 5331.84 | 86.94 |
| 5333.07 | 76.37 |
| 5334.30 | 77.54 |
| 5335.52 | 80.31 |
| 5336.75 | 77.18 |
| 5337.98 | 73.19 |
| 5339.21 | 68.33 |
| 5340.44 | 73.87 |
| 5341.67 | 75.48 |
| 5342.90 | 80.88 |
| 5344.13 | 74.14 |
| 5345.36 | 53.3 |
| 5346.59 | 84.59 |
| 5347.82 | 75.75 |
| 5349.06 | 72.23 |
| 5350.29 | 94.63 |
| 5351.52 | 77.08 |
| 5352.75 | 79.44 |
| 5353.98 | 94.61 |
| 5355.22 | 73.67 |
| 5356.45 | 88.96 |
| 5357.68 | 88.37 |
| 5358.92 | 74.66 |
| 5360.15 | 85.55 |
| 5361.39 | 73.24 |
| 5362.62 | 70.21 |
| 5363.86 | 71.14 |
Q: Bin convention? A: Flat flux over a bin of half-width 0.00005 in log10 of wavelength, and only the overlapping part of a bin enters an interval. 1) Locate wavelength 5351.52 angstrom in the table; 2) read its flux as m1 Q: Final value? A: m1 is 77.08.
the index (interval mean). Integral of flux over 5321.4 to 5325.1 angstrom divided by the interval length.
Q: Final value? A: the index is 78.4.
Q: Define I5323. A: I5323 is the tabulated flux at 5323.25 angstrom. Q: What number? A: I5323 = 81.19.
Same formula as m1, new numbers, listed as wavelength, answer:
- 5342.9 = 80.88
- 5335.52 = 80.31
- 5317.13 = 78.97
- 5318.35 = 89.31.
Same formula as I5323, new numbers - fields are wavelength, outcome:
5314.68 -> 76.72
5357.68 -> 88.37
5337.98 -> 73.19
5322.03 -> 79.13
